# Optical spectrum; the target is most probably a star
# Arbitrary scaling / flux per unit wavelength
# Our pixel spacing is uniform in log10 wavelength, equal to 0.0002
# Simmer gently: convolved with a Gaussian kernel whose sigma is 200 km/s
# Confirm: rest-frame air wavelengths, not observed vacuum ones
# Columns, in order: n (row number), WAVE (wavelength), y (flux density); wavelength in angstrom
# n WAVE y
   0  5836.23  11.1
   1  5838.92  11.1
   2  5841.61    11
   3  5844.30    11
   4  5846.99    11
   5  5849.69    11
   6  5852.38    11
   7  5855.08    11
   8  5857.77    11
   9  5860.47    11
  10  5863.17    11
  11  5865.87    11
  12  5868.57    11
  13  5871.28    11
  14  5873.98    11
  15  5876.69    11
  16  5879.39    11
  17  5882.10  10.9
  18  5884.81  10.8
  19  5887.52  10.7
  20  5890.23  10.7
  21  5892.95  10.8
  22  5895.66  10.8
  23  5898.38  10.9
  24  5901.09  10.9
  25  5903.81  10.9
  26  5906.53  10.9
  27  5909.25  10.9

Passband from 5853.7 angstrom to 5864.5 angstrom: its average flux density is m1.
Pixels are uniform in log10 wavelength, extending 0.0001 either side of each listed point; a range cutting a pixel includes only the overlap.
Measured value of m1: 11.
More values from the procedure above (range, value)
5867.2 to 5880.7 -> 11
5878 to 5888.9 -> 10.9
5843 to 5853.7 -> 11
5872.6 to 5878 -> 11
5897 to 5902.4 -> 10.9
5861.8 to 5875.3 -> 11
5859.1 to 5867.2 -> 11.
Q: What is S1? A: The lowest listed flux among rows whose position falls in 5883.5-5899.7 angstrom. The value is 10.7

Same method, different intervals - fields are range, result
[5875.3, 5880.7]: 11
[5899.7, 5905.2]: 10.9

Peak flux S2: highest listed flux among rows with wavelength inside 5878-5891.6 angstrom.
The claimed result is 11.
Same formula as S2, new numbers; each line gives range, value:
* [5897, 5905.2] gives 10.9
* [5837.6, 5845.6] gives 11.1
